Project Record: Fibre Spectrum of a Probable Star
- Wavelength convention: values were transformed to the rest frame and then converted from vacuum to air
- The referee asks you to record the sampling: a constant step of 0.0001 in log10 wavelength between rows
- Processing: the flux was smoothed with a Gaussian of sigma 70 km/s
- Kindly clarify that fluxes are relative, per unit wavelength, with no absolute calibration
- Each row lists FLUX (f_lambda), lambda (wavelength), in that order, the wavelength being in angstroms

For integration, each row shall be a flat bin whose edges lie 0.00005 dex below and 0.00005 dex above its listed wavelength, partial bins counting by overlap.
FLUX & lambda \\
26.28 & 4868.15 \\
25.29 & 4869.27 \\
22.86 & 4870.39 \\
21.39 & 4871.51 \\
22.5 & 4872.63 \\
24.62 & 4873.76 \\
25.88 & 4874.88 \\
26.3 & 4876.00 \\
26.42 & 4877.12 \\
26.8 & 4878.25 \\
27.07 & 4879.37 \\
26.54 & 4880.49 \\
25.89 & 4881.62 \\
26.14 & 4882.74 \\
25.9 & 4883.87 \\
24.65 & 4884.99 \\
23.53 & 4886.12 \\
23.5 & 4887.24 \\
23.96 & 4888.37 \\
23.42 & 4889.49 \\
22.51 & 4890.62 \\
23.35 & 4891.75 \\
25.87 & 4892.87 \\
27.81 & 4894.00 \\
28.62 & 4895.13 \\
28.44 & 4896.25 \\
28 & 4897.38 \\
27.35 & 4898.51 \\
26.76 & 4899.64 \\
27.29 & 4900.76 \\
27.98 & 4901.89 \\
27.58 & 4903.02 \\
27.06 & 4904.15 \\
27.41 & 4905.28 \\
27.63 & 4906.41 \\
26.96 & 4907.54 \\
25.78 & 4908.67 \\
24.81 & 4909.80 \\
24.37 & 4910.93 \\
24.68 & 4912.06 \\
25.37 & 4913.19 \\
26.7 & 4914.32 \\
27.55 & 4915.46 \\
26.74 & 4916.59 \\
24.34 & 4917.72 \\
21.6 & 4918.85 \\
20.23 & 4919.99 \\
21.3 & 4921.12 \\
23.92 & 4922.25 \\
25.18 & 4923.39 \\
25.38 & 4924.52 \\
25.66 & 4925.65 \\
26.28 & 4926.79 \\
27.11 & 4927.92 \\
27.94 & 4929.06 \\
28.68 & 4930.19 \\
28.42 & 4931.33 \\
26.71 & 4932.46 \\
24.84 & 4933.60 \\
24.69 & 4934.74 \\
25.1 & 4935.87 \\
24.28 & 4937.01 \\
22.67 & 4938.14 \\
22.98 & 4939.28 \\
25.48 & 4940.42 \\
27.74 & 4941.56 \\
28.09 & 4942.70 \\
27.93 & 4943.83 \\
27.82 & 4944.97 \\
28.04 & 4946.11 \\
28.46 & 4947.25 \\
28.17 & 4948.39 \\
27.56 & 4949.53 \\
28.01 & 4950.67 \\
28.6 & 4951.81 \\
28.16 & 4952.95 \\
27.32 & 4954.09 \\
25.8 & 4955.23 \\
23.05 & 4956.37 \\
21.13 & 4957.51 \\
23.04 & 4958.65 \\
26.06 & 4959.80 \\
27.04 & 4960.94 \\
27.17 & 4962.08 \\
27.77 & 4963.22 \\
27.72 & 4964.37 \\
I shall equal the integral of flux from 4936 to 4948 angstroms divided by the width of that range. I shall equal 26.3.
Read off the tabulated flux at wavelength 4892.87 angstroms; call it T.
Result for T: 25.87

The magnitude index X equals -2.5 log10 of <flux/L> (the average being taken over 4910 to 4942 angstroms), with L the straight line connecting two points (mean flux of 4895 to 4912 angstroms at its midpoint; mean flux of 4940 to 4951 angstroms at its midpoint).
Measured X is 0.09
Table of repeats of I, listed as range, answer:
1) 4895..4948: 26.1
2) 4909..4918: 25.6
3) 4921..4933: 26.2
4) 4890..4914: 26.5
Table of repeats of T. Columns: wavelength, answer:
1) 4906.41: 27.63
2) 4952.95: 28.16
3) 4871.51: 21.39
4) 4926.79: 26.28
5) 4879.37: 27.07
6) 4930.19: 28.68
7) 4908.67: 25.78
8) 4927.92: 27.11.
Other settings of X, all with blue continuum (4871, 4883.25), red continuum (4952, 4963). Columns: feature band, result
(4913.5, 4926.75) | 0.04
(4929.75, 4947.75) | -0.03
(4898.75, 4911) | -0.05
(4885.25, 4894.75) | 0.05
